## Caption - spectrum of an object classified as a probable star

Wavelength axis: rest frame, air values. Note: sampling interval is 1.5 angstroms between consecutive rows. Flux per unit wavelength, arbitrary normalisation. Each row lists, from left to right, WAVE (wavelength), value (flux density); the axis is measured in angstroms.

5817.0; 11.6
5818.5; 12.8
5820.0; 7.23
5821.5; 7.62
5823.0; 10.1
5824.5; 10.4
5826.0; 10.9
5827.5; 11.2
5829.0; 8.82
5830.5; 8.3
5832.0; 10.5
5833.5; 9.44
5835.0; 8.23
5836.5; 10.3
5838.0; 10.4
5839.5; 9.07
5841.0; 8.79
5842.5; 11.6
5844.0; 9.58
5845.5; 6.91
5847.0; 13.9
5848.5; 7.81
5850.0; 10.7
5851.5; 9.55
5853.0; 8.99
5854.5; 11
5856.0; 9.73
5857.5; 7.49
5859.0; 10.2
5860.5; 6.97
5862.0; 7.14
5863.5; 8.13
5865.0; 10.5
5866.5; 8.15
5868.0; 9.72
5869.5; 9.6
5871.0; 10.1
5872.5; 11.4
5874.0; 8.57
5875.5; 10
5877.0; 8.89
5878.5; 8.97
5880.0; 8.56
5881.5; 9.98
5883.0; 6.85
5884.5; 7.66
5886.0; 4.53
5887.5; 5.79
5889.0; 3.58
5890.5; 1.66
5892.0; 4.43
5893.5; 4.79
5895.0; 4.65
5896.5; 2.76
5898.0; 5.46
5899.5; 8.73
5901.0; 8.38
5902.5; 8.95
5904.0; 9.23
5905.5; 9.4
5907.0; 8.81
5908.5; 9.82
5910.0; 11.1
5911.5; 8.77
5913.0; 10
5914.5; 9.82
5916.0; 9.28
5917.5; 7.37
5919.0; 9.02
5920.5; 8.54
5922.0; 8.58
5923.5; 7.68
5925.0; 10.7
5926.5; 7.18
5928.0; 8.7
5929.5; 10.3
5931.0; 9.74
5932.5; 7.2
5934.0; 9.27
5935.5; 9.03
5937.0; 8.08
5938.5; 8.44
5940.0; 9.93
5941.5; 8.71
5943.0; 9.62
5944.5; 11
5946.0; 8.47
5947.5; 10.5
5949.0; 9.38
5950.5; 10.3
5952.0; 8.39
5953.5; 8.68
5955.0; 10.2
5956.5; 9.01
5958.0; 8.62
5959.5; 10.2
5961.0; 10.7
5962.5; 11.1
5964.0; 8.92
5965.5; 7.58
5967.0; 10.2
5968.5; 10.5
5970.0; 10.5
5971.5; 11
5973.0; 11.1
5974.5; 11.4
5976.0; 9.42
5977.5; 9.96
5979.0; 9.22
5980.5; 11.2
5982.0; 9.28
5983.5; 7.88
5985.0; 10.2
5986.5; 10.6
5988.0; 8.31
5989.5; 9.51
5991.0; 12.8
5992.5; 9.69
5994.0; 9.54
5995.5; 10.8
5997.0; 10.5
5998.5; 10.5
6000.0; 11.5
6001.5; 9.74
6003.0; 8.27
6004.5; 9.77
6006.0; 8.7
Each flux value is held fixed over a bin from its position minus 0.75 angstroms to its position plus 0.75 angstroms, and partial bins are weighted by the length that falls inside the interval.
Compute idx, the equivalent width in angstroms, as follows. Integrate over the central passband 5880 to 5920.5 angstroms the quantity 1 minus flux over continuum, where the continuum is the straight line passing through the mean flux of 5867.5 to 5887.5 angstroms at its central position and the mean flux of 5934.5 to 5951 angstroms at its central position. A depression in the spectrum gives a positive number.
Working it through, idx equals 7.1 angstroms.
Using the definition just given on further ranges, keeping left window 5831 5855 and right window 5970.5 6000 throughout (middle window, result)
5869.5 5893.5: 6.1 angstroms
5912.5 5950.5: 3.6 angstroms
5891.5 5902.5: 4.5 angstroms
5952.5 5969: 0.9 angstroms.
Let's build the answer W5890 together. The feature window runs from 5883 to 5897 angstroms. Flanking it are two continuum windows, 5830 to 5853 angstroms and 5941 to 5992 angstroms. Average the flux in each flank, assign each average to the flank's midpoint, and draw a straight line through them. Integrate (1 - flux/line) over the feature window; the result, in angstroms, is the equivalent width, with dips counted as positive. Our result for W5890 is 7.4 angstroms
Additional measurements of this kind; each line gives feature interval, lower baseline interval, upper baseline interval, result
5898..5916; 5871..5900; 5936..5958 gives -3.6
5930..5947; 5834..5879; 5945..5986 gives 1.1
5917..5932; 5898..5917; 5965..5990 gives 0.9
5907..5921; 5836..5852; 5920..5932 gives -0.4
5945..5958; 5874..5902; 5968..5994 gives -0.5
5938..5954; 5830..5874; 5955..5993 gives 0.7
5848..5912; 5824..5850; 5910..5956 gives 9.6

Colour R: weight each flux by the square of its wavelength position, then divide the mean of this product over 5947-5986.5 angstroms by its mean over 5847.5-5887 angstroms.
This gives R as 1.14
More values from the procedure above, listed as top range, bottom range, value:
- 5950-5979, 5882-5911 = 1.50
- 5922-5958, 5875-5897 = 1.50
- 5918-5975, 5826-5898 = 1.15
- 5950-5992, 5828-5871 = 1.10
